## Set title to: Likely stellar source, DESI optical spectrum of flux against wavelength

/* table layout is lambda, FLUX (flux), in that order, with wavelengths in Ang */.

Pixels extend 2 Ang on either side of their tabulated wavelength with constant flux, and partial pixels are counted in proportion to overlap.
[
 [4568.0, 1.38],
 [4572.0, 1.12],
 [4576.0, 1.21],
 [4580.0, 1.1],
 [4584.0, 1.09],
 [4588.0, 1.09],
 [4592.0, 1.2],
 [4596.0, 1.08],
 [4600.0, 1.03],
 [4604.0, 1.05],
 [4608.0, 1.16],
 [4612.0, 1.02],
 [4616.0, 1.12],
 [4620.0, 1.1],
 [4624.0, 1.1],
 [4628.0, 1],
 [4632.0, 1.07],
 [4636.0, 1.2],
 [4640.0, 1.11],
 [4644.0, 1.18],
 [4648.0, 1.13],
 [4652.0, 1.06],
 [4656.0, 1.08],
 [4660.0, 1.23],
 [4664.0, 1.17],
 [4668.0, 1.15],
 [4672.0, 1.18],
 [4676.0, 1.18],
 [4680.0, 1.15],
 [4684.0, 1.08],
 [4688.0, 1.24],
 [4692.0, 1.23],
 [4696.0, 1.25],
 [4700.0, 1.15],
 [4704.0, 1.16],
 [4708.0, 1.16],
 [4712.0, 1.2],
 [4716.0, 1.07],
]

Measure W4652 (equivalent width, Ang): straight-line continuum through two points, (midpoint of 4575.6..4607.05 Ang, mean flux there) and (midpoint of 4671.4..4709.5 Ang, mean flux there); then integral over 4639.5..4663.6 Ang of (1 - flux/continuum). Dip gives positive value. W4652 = 0.3 Ang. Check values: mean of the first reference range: 1.1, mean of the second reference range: 1.18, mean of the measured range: 1.14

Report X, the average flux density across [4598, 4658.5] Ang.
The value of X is 1.1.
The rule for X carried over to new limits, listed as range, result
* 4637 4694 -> 1.16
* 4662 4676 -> 1.17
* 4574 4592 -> 1.13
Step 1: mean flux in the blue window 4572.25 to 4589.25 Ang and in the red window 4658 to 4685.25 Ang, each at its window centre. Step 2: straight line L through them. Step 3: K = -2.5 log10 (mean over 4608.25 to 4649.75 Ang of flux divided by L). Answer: 0.04 mag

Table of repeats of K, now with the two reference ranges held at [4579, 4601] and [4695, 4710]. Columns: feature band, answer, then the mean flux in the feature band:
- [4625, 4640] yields 0.035 mag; 1.09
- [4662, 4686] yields 0.005 mag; 1.15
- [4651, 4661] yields 0.025 mag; 1.12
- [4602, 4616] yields 0.031 mag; 1.08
